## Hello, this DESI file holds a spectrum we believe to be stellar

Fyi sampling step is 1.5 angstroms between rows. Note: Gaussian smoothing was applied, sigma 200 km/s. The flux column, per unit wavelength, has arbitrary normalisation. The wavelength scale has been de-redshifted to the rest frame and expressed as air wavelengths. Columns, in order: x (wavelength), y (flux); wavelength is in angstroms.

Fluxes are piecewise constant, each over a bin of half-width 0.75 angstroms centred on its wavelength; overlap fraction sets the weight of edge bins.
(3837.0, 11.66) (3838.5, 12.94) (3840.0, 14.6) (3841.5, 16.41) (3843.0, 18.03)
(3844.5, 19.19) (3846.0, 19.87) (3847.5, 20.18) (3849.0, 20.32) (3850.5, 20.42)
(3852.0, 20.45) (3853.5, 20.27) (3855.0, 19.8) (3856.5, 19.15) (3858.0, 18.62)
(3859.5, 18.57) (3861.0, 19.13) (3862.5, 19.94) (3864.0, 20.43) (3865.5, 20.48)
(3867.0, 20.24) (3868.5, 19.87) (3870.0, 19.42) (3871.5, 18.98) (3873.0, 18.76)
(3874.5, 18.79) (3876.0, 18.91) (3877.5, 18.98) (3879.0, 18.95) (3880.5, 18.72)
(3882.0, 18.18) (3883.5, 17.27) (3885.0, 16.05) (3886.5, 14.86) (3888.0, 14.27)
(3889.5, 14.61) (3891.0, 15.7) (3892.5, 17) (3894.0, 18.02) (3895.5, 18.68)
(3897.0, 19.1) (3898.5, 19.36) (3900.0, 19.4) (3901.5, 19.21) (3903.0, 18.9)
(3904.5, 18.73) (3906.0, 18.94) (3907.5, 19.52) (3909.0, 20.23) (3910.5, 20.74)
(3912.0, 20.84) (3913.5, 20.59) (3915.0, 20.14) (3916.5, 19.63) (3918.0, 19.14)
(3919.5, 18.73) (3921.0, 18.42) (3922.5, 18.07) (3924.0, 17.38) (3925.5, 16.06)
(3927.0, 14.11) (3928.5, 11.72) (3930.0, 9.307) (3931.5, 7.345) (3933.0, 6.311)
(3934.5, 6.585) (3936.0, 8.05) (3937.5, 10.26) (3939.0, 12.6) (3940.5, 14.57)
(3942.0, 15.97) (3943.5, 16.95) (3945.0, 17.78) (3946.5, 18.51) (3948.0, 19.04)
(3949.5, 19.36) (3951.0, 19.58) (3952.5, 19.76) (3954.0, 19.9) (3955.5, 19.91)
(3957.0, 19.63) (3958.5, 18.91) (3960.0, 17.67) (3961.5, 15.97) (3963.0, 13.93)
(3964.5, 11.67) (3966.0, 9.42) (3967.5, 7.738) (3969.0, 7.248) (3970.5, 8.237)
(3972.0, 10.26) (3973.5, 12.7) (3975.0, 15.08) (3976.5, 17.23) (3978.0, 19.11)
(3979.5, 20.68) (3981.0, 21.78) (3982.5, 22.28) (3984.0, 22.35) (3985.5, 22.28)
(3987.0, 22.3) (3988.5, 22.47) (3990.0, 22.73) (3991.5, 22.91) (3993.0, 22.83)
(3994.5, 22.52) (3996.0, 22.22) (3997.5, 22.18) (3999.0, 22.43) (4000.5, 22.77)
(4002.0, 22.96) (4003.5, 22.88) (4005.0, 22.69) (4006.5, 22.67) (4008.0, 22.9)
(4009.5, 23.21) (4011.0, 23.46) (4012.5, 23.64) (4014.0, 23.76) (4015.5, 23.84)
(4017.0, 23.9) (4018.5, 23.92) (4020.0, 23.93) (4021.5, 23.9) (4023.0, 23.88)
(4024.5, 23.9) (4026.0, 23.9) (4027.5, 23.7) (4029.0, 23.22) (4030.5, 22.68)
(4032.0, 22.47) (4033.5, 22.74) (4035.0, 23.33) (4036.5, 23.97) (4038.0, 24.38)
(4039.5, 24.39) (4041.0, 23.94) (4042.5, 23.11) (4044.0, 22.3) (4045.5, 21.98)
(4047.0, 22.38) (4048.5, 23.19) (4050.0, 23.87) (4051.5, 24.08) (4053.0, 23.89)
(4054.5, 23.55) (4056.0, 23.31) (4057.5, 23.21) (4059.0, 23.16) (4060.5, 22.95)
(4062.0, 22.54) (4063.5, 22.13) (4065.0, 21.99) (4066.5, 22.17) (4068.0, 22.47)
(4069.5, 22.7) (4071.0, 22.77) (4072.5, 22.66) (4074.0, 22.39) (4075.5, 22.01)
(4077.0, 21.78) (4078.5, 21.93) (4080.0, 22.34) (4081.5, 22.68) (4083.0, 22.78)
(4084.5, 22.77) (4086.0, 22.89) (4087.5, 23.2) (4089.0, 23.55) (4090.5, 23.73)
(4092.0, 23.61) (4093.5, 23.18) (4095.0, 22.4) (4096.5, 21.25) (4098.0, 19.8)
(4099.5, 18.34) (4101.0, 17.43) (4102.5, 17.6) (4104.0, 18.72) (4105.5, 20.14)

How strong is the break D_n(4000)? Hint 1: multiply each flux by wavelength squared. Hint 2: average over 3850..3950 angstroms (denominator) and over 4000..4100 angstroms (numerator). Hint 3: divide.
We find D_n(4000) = 1.43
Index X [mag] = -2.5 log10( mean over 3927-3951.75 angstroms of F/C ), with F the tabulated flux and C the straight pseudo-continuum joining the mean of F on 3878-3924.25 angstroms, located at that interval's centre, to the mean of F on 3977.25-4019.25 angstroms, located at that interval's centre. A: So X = 0.443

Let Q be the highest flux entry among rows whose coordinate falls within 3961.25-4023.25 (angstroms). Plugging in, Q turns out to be 23.93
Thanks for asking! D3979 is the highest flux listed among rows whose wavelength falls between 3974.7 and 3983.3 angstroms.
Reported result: 22.28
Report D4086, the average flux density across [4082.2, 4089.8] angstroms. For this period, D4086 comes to 23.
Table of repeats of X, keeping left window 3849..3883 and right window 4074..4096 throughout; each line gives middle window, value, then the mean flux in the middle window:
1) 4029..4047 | -0.05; 23.2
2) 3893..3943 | 0.23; 16.3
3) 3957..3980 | 0.45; 13.8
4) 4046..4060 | -0.05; 23.4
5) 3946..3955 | 0.07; 19.4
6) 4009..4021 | -0.10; 23.7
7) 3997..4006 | -0.06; 22.7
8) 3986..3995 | -0.06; 22.6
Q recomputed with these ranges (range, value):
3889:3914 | 20.84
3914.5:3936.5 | 20.14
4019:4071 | 24.39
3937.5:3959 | 19.91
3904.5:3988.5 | 22.47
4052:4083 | 23.89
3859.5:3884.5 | 20.48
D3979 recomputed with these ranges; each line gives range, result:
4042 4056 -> 24.08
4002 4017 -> 23.9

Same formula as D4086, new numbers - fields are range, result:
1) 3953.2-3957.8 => 19.8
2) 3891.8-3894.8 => 17.5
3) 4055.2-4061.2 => 23.2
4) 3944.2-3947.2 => 18.1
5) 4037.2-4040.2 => 24.4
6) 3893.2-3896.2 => 18.3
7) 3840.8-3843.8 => 17.3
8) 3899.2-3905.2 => 19.1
